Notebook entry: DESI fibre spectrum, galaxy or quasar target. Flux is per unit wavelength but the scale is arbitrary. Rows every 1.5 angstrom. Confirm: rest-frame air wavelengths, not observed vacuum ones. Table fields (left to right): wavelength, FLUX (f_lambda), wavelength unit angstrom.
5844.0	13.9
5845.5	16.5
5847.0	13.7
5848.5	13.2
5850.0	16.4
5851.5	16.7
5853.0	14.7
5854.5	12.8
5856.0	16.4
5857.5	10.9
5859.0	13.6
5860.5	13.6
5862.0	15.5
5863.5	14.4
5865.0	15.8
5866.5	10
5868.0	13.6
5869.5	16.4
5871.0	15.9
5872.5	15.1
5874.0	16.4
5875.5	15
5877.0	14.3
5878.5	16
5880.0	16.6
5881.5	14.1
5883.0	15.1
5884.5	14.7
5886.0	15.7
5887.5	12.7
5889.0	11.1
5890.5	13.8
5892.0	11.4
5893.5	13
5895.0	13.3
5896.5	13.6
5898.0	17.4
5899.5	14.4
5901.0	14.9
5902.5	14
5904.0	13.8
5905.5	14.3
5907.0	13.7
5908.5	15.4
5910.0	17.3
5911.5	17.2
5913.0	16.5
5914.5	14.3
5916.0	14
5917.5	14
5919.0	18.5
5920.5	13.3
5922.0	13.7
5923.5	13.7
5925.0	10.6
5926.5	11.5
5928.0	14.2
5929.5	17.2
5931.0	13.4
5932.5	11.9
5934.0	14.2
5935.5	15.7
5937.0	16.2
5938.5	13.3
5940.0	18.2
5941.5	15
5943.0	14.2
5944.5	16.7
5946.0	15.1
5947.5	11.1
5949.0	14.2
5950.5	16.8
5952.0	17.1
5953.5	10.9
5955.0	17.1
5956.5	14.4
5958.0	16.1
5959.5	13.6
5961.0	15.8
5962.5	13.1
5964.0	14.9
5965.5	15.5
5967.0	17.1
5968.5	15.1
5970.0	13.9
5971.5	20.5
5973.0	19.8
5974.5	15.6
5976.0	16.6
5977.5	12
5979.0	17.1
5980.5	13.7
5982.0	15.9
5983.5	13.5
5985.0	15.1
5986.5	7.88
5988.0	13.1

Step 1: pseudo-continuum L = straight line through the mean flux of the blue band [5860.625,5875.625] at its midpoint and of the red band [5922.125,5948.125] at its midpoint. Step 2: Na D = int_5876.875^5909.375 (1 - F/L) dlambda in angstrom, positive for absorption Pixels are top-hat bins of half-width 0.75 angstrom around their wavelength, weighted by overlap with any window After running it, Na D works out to 0.7 angstrom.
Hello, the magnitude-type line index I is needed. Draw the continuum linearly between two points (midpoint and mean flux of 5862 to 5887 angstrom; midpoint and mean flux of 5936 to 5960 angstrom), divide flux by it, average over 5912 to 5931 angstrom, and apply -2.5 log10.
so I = 0.05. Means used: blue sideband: 14.9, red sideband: 15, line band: 14.3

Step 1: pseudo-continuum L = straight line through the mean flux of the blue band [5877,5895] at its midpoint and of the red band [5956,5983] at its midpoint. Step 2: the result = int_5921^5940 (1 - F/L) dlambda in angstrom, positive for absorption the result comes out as 1.1 angstrom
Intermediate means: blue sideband 14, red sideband 15.6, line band 14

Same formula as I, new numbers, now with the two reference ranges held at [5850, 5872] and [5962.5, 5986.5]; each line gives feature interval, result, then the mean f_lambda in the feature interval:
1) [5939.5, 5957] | 0.01 mag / 15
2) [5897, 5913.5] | -0.04 mag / 15.3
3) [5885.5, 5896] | 0.13 mag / 13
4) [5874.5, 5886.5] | -0.05 mag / 15.2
